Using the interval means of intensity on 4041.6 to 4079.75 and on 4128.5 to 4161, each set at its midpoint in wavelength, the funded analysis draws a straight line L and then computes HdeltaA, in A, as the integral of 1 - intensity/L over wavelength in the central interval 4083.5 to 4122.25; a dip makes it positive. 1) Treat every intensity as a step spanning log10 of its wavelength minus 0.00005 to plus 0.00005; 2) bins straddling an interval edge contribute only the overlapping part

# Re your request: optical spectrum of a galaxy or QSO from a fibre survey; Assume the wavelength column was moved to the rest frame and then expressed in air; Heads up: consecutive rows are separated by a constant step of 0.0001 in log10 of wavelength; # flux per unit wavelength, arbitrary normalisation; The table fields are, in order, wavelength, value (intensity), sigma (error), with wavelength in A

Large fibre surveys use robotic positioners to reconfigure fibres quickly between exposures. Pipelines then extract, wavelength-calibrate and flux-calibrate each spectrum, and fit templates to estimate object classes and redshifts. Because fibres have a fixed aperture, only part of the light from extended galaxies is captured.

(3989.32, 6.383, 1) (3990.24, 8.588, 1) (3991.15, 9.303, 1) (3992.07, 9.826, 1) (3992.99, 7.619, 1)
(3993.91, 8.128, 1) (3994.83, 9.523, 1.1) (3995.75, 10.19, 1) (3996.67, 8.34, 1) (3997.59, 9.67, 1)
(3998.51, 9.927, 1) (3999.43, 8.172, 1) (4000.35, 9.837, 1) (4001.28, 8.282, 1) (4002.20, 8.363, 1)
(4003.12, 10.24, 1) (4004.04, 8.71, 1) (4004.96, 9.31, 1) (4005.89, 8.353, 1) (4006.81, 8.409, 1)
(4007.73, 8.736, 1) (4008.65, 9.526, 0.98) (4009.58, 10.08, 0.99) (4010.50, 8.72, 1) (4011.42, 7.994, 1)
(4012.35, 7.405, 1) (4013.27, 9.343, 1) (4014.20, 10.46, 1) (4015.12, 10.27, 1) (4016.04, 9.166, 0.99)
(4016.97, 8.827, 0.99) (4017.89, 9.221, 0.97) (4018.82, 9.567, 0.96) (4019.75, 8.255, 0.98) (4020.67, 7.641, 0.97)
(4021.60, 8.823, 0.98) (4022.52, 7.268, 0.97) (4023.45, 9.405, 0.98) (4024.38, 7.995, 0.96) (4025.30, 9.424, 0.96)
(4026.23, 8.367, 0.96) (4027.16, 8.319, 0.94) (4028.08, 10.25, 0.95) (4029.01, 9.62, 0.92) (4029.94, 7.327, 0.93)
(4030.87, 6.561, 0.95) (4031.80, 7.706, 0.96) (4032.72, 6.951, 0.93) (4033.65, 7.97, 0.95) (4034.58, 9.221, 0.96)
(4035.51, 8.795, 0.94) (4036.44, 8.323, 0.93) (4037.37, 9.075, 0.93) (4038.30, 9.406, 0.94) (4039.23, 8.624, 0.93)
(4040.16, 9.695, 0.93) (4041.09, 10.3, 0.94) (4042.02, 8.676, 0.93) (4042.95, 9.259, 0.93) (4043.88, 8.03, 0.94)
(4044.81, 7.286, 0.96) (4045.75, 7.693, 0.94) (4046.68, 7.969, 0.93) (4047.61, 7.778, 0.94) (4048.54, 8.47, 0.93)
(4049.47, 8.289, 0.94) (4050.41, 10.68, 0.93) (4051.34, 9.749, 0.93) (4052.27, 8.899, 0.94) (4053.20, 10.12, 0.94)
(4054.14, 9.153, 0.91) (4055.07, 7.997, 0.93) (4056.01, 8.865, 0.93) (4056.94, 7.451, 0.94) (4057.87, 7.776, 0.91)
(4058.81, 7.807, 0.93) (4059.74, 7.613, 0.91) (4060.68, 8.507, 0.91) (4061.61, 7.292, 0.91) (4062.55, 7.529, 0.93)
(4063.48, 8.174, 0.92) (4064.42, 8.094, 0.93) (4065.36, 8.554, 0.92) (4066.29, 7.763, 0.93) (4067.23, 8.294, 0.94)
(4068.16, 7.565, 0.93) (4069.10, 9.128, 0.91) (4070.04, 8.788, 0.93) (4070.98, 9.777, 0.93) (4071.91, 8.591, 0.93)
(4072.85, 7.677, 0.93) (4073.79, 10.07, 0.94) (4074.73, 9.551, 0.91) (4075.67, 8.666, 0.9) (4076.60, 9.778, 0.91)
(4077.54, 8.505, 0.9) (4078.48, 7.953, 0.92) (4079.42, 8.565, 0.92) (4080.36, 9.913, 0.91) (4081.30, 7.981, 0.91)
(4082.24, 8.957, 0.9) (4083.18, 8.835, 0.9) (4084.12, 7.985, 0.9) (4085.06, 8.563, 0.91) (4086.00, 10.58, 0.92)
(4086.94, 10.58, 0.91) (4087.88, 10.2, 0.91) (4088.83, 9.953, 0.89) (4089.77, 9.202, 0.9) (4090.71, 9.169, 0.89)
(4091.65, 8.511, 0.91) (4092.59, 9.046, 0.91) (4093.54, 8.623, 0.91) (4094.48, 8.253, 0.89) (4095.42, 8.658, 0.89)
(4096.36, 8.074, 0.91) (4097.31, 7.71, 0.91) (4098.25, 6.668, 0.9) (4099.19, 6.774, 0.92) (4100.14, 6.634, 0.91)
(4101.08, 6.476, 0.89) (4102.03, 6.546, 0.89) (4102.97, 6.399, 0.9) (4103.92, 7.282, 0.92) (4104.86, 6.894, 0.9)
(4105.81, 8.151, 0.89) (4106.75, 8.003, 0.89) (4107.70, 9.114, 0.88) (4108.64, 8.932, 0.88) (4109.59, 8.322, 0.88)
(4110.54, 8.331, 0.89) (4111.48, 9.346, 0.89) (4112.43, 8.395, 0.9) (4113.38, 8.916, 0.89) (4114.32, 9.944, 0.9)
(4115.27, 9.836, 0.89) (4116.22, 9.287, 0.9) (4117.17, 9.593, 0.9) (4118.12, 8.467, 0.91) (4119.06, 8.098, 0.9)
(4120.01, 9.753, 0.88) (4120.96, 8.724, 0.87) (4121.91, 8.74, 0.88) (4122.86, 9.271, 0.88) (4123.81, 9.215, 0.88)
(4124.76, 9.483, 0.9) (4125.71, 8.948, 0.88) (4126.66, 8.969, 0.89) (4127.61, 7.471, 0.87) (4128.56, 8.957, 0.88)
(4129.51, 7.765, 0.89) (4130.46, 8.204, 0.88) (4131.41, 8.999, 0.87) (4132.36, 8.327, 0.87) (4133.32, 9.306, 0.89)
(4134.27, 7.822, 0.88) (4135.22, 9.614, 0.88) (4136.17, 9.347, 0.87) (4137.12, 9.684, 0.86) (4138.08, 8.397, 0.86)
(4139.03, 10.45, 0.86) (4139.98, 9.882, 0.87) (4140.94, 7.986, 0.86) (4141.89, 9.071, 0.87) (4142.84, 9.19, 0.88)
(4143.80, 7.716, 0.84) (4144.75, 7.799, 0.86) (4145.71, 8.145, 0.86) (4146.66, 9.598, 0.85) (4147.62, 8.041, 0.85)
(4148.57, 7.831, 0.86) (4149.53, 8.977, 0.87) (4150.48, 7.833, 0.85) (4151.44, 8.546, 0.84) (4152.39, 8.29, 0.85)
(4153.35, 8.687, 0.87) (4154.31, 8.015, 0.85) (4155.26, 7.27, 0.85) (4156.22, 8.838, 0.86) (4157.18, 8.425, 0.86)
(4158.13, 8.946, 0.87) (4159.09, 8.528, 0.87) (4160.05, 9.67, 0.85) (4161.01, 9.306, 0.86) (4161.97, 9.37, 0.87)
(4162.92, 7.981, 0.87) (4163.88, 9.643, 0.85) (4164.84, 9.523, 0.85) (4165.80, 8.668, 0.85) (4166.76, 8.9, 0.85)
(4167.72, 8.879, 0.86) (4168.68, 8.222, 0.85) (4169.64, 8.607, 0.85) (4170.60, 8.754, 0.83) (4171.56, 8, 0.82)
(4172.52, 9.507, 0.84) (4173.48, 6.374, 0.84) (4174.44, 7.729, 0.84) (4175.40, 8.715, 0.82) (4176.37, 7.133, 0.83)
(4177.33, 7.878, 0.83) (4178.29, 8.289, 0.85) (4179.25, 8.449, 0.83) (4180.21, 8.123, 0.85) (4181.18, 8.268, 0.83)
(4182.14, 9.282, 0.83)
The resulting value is 0.3 A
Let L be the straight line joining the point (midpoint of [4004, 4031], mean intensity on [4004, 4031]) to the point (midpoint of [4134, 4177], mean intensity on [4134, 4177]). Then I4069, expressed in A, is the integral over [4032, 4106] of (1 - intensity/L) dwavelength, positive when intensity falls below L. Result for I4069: 2.3 A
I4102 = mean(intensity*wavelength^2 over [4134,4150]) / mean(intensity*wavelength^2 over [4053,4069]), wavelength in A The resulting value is 1.1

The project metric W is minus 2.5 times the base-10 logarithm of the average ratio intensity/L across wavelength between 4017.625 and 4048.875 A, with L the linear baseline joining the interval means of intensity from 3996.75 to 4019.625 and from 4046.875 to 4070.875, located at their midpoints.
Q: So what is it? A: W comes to 0.032 mag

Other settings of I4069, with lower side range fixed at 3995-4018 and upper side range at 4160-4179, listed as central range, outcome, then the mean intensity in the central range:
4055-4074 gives 1.4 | 8.23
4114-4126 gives -0.6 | 9.17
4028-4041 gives 0.7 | 8.54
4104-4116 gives 0.1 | 8.65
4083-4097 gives -0.4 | 9.07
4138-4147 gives -0.2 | 8.83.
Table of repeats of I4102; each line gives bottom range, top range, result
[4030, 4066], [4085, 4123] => 1.04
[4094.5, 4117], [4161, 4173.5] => 1.12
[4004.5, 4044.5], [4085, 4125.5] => 1.02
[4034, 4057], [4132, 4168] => 1.05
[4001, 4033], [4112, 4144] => 1.08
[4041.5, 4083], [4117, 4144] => 1.08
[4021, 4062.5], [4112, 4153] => 1.08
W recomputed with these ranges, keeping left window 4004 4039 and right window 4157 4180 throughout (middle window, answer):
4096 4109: 0.168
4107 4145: -0.036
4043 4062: 0.035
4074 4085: -0.021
